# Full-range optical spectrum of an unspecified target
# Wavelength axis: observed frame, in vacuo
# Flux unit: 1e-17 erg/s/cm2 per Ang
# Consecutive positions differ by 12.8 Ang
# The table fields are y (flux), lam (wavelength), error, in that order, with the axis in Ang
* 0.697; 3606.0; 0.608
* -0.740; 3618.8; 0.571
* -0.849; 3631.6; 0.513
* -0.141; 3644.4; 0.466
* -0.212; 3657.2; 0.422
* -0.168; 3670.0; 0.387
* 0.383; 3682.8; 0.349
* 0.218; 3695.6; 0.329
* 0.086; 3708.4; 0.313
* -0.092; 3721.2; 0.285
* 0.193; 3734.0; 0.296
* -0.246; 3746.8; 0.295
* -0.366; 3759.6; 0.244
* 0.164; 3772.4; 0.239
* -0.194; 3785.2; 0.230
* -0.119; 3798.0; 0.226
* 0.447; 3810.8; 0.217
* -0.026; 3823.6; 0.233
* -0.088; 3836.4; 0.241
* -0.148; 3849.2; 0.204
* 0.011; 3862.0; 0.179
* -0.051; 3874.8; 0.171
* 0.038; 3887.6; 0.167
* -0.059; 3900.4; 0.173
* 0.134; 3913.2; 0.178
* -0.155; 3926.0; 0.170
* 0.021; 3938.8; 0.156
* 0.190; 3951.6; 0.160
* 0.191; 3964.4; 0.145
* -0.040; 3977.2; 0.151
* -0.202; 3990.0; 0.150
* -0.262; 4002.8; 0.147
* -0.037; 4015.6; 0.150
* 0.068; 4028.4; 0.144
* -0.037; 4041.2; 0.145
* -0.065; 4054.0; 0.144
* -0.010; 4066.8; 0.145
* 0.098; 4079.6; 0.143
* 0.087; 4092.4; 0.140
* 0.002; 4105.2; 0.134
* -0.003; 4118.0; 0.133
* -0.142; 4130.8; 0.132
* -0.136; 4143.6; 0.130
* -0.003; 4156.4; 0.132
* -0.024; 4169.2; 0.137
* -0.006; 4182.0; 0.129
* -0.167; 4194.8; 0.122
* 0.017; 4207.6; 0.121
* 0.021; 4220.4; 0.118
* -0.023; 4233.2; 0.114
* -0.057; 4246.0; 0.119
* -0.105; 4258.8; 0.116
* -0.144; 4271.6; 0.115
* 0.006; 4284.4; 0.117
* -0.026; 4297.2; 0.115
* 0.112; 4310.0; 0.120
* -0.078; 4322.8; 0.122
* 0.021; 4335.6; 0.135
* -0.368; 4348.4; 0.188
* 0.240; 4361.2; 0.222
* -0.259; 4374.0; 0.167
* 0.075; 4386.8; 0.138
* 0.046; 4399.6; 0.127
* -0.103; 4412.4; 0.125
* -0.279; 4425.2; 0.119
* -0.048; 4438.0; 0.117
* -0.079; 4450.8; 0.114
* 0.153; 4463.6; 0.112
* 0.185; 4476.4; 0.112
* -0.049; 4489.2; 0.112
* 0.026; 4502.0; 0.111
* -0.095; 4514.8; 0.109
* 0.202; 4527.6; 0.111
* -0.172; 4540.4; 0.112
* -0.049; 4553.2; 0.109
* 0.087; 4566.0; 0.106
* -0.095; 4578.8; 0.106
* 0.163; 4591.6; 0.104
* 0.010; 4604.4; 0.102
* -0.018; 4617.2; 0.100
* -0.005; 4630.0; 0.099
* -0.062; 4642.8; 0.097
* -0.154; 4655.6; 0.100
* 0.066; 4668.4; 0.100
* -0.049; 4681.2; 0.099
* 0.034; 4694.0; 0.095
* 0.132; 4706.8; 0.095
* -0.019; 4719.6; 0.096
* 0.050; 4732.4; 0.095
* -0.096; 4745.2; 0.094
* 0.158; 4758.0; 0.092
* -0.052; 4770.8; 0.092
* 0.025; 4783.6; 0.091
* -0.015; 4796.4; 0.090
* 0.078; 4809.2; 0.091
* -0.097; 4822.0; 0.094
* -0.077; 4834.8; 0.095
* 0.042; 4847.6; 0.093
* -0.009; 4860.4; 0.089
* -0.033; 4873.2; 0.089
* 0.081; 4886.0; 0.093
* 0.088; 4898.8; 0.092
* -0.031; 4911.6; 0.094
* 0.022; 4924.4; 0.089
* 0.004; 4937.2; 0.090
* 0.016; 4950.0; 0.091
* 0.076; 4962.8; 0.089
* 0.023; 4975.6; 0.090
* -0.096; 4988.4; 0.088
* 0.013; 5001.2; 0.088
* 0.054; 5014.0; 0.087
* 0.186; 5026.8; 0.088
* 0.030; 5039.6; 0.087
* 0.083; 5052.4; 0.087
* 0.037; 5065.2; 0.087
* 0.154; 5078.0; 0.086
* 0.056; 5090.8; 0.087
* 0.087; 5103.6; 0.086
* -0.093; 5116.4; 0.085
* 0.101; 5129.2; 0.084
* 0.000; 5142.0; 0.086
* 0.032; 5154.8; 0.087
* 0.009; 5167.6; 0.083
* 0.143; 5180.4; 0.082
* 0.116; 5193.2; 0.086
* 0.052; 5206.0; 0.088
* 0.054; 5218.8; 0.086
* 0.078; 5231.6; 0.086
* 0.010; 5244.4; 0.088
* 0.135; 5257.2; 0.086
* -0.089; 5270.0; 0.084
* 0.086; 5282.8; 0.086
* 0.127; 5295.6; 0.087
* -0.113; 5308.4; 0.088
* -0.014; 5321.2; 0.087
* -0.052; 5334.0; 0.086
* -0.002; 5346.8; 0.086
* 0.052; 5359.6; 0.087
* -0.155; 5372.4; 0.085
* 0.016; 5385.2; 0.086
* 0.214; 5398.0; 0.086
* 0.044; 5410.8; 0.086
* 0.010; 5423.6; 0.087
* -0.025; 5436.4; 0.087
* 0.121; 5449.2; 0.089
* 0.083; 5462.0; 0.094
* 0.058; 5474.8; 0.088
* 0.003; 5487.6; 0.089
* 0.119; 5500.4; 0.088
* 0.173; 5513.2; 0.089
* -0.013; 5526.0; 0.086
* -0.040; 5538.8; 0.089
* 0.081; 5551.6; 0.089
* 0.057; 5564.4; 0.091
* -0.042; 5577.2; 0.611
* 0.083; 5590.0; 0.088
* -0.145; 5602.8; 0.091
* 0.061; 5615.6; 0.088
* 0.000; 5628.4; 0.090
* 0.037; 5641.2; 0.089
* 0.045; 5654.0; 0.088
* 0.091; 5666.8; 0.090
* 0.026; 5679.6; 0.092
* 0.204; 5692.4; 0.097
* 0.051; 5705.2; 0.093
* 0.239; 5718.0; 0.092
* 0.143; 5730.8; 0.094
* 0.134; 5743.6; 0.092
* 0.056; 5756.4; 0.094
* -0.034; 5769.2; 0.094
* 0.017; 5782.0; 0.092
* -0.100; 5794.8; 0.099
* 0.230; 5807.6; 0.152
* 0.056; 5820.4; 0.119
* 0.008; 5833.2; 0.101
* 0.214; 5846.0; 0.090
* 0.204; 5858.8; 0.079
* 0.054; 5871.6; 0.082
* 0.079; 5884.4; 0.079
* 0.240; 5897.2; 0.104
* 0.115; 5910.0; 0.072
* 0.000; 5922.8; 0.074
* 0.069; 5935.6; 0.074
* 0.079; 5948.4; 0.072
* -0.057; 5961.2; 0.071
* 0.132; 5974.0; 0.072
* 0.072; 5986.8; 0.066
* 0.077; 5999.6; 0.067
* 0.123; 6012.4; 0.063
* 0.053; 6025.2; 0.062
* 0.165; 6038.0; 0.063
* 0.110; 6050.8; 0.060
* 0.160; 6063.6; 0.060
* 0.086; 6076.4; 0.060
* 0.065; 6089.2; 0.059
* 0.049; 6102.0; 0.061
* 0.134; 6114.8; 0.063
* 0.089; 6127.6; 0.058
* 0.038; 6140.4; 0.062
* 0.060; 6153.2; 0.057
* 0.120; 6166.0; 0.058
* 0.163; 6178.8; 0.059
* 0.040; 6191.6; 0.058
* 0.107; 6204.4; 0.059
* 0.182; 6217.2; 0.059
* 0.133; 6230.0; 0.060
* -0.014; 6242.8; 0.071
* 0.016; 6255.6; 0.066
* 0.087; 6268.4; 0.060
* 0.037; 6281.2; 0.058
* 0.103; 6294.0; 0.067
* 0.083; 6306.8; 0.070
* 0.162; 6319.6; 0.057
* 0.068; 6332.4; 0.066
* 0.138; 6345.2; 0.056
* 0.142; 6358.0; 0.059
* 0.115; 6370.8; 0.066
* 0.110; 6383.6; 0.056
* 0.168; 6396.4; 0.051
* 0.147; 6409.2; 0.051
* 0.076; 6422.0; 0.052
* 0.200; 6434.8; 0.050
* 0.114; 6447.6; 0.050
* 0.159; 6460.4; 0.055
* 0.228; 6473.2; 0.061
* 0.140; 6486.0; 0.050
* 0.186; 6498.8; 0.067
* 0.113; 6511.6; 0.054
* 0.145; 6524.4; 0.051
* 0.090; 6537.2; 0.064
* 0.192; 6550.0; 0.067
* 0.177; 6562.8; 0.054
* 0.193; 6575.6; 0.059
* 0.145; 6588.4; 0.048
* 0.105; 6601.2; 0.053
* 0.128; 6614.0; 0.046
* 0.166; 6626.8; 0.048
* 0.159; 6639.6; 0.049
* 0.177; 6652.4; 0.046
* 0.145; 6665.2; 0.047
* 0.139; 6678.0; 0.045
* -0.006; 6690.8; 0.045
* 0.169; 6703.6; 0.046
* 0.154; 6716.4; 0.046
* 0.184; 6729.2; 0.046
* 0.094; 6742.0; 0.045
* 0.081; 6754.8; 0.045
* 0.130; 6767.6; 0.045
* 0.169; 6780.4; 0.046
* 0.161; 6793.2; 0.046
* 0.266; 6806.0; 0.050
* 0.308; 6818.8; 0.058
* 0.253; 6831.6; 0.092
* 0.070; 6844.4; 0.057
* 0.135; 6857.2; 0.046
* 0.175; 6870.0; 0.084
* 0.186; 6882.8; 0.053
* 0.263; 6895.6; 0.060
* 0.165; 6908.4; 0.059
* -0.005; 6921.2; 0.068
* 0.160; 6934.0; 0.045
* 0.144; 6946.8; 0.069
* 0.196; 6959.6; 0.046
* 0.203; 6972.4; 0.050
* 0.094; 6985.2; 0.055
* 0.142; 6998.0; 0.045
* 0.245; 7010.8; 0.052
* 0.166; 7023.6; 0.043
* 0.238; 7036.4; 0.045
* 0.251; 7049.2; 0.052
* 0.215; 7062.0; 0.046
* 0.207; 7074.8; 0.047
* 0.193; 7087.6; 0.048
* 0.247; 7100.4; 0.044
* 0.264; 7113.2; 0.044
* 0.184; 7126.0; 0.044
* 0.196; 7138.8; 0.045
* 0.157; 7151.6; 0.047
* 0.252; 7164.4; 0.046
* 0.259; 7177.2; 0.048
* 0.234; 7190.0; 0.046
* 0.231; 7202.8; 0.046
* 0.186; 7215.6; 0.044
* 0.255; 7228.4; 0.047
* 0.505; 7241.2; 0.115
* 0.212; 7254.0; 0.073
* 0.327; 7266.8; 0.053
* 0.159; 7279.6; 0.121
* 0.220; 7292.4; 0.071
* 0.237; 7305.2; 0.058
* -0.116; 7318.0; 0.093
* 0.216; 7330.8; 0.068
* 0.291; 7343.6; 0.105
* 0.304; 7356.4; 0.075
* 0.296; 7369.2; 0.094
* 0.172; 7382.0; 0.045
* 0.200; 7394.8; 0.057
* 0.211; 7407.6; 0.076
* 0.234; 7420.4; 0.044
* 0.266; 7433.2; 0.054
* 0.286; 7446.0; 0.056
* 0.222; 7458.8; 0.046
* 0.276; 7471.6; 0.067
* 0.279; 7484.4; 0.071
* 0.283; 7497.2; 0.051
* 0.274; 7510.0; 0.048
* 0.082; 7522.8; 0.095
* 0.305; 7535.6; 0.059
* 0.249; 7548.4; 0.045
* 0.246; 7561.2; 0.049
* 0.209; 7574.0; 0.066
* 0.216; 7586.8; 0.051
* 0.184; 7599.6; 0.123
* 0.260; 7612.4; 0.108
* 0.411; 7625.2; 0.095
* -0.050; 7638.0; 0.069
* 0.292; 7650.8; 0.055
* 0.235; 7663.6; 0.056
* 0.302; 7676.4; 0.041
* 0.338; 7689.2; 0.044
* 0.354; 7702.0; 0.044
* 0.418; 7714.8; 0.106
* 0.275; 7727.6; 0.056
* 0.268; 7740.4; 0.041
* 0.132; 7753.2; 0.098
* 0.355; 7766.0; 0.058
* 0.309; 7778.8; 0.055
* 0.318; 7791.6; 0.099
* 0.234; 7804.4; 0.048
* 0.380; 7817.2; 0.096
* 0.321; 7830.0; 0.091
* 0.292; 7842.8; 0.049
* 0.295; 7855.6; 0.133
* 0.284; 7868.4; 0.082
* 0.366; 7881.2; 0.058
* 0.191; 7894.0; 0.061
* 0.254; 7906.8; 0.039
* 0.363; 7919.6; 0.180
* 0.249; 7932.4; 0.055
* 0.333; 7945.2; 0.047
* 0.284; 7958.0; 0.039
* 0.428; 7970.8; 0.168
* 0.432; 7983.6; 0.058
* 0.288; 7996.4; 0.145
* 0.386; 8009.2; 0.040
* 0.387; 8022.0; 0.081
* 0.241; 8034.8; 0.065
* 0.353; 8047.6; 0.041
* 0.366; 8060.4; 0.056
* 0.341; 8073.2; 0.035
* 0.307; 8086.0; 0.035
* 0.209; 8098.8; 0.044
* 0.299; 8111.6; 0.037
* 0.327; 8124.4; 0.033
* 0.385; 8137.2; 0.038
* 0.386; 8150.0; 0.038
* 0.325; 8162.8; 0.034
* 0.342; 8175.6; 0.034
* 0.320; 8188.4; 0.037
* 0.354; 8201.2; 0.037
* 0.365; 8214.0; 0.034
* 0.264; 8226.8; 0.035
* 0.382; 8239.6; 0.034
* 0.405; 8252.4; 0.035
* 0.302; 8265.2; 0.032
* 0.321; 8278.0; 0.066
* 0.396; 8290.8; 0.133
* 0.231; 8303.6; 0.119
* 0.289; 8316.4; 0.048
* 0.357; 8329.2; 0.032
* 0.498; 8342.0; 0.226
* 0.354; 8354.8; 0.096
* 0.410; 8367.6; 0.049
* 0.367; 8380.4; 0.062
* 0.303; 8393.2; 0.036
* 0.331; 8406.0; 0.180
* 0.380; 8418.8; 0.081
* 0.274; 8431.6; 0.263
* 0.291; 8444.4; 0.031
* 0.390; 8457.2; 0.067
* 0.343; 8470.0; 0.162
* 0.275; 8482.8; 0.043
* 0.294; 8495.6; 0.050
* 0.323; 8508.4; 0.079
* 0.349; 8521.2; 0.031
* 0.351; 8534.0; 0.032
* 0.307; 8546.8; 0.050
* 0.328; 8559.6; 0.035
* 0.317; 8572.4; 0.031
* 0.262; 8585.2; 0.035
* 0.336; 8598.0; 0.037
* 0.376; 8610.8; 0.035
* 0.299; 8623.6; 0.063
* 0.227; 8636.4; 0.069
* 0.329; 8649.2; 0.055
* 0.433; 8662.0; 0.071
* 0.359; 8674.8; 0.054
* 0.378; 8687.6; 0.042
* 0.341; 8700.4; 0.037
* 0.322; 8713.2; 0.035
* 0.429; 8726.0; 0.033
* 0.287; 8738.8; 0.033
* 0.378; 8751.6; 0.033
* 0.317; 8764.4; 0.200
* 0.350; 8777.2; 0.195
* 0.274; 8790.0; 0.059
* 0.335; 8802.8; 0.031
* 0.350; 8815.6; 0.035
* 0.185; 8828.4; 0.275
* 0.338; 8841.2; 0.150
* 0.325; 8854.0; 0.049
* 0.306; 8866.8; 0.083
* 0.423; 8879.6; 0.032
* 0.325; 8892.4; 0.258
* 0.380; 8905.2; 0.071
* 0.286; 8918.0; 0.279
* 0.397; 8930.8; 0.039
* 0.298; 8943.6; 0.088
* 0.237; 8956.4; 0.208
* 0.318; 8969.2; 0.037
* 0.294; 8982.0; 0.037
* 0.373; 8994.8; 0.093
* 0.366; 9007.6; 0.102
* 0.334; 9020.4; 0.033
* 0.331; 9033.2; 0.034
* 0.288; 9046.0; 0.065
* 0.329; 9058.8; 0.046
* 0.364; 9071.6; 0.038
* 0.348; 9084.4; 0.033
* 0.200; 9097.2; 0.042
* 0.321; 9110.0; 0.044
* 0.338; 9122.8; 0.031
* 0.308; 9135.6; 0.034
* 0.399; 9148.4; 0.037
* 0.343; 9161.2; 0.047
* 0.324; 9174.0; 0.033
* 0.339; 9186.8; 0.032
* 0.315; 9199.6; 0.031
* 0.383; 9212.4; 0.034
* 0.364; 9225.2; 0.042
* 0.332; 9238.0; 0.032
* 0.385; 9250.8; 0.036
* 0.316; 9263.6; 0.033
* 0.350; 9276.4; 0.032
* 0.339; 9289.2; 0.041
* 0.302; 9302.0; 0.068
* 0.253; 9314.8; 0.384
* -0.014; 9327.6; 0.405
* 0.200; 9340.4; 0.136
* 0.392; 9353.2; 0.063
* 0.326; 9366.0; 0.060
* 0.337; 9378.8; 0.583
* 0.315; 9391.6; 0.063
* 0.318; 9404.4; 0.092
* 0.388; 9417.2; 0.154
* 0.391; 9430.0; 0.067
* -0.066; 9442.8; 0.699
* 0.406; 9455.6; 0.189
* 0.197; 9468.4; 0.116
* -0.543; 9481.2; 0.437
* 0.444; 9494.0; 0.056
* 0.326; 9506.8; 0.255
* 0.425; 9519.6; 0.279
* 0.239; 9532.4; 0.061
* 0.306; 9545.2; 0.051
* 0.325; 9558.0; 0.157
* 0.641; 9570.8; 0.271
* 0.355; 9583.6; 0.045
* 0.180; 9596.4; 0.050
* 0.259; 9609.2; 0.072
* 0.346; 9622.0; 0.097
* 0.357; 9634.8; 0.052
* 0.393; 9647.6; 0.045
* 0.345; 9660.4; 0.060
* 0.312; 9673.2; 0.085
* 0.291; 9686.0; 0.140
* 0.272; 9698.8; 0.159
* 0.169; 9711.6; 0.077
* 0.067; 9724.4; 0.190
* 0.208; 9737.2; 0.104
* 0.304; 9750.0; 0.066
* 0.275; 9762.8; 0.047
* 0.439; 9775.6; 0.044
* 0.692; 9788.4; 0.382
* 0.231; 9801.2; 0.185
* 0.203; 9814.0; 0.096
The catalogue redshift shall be 0.76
